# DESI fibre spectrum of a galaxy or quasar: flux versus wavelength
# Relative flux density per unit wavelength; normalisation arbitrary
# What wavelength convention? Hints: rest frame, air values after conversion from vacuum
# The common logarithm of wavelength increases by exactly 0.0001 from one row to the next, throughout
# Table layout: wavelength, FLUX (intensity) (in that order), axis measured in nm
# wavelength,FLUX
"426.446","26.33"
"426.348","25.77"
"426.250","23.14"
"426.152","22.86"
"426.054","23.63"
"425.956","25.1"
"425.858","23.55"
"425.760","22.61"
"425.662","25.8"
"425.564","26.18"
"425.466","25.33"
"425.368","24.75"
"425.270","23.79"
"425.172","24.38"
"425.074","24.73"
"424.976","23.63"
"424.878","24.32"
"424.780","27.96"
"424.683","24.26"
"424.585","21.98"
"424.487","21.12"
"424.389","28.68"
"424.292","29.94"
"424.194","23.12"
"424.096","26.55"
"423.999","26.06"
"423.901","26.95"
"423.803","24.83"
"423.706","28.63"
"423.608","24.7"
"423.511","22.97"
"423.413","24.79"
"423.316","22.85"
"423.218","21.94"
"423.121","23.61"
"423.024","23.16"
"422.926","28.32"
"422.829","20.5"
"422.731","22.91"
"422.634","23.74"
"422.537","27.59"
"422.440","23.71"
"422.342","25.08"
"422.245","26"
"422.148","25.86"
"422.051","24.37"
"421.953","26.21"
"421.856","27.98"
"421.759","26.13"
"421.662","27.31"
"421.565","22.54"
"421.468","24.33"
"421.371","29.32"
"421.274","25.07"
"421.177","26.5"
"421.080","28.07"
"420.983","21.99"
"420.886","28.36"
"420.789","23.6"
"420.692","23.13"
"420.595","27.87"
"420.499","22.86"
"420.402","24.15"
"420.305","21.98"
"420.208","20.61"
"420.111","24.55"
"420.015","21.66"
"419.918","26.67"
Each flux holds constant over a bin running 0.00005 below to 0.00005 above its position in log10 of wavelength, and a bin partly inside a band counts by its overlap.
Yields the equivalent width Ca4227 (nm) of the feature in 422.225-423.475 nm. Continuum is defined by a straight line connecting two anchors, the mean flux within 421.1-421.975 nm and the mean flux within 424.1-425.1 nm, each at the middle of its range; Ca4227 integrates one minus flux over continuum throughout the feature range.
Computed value 0.08 nm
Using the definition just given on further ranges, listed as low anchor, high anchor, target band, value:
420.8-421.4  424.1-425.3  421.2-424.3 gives 0.056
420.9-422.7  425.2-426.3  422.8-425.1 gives 0.005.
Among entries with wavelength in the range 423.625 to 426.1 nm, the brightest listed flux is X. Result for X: 29.94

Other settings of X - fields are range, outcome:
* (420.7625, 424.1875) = 29.32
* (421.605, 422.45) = 27.98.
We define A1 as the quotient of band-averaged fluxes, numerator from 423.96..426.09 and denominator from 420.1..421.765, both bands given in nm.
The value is 1.00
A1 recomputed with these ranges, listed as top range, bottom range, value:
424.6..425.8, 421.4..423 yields 0.98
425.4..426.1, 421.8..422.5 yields 0.96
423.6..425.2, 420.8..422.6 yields 0.98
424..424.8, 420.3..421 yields 1.04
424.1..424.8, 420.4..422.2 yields 0.99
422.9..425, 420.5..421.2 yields 0.98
